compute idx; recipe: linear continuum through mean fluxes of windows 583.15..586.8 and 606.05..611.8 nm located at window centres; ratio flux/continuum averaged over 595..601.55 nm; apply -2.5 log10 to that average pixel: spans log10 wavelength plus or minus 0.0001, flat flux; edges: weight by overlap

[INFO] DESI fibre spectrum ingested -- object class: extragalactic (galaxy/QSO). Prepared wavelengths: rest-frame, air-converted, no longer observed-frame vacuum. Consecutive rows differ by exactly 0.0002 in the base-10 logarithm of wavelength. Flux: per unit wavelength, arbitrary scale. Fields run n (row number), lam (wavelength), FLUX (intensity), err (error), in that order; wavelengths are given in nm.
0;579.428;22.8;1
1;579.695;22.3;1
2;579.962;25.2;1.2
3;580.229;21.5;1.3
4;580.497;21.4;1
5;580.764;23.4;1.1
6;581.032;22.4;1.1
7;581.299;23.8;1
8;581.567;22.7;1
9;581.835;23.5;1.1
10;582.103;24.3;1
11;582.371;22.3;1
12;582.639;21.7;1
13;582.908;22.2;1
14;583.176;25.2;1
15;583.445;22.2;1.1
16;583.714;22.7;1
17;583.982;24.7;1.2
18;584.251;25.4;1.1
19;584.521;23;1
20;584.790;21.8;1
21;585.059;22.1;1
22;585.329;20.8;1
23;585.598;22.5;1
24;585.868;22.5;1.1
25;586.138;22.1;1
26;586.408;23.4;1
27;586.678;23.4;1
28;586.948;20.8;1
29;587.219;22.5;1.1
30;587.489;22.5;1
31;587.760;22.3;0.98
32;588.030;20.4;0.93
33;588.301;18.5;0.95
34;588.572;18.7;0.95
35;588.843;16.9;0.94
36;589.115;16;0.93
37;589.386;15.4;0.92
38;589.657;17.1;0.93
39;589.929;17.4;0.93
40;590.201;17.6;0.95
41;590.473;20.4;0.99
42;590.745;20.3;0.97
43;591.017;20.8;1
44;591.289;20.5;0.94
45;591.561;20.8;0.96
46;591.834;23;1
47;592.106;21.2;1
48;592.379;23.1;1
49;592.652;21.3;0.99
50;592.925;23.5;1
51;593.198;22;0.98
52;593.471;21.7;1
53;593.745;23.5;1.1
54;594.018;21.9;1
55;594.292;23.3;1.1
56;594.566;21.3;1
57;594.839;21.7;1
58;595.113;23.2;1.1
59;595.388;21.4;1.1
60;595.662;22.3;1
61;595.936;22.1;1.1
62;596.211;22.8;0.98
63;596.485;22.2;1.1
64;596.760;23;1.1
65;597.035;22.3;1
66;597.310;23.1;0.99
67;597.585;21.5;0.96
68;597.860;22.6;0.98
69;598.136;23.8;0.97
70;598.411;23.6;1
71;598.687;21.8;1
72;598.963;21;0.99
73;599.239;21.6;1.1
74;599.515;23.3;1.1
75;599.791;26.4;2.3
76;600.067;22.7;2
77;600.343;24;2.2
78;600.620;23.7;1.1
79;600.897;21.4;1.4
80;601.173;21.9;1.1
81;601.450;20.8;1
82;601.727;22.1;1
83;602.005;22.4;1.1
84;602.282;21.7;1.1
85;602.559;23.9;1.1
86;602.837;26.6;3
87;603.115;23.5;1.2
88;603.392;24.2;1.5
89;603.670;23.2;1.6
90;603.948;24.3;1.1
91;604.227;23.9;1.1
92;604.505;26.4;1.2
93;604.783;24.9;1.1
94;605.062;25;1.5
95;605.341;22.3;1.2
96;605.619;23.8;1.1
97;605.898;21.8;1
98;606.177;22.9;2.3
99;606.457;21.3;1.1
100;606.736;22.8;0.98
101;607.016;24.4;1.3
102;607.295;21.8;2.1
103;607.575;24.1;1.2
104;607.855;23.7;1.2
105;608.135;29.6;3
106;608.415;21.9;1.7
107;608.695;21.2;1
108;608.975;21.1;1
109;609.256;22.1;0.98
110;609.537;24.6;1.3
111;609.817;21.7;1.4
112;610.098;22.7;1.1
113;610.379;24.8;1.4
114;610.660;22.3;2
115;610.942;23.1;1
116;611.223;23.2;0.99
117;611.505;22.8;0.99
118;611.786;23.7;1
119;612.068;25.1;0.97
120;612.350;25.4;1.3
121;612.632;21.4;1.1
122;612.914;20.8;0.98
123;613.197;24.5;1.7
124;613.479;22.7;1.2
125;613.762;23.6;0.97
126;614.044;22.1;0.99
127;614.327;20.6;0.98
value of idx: 0.02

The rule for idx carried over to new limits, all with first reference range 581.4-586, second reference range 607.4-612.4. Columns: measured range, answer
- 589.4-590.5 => 0.293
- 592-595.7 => 0.042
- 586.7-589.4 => 0.166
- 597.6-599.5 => 0.040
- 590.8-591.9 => 0.097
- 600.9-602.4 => 0.074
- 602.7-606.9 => -0.020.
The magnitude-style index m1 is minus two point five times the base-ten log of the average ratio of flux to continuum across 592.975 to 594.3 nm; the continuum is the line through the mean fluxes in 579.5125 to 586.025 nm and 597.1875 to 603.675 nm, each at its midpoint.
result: 0.02 mag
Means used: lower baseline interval 22.9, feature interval 22.5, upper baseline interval 22.9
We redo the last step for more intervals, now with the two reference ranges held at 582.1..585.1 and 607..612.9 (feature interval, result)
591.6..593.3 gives 0.043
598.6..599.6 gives 0.066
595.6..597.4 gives 0.031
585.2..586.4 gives 0.048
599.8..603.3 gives 0.009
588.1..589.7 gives 0.320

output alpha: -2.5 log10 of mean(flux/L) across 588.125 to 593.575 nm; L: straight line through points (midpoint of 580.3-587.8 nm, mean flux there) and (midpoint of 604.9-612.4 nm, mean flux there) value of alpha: 0.16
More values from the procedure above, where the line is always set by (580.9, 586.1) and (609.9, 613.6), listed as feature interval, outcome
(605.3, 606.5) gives 0.03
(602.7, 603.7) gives -0.06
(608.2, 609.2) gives 0.05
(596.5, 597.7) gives 0.03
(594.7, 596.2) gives 0.04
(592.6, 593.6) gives 0.04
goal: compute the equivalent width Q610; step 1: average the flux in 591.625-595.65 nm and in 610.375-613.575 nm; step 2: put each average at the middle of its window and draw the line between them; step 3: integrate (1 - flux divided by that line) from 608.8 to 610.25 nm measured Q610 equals 0.04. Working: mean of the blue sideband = 22.3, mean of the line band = 22.4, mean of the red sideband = 23.3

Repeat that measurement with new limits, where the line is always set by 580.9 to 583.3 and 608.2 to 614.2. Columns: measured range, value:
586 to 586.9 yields 0.01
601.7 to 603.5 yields -0.04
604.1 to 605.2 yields -0.10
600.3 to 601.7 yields 0.05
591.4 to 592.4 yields 0.05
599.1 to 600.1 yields -0.02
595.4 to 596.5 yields 0.04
